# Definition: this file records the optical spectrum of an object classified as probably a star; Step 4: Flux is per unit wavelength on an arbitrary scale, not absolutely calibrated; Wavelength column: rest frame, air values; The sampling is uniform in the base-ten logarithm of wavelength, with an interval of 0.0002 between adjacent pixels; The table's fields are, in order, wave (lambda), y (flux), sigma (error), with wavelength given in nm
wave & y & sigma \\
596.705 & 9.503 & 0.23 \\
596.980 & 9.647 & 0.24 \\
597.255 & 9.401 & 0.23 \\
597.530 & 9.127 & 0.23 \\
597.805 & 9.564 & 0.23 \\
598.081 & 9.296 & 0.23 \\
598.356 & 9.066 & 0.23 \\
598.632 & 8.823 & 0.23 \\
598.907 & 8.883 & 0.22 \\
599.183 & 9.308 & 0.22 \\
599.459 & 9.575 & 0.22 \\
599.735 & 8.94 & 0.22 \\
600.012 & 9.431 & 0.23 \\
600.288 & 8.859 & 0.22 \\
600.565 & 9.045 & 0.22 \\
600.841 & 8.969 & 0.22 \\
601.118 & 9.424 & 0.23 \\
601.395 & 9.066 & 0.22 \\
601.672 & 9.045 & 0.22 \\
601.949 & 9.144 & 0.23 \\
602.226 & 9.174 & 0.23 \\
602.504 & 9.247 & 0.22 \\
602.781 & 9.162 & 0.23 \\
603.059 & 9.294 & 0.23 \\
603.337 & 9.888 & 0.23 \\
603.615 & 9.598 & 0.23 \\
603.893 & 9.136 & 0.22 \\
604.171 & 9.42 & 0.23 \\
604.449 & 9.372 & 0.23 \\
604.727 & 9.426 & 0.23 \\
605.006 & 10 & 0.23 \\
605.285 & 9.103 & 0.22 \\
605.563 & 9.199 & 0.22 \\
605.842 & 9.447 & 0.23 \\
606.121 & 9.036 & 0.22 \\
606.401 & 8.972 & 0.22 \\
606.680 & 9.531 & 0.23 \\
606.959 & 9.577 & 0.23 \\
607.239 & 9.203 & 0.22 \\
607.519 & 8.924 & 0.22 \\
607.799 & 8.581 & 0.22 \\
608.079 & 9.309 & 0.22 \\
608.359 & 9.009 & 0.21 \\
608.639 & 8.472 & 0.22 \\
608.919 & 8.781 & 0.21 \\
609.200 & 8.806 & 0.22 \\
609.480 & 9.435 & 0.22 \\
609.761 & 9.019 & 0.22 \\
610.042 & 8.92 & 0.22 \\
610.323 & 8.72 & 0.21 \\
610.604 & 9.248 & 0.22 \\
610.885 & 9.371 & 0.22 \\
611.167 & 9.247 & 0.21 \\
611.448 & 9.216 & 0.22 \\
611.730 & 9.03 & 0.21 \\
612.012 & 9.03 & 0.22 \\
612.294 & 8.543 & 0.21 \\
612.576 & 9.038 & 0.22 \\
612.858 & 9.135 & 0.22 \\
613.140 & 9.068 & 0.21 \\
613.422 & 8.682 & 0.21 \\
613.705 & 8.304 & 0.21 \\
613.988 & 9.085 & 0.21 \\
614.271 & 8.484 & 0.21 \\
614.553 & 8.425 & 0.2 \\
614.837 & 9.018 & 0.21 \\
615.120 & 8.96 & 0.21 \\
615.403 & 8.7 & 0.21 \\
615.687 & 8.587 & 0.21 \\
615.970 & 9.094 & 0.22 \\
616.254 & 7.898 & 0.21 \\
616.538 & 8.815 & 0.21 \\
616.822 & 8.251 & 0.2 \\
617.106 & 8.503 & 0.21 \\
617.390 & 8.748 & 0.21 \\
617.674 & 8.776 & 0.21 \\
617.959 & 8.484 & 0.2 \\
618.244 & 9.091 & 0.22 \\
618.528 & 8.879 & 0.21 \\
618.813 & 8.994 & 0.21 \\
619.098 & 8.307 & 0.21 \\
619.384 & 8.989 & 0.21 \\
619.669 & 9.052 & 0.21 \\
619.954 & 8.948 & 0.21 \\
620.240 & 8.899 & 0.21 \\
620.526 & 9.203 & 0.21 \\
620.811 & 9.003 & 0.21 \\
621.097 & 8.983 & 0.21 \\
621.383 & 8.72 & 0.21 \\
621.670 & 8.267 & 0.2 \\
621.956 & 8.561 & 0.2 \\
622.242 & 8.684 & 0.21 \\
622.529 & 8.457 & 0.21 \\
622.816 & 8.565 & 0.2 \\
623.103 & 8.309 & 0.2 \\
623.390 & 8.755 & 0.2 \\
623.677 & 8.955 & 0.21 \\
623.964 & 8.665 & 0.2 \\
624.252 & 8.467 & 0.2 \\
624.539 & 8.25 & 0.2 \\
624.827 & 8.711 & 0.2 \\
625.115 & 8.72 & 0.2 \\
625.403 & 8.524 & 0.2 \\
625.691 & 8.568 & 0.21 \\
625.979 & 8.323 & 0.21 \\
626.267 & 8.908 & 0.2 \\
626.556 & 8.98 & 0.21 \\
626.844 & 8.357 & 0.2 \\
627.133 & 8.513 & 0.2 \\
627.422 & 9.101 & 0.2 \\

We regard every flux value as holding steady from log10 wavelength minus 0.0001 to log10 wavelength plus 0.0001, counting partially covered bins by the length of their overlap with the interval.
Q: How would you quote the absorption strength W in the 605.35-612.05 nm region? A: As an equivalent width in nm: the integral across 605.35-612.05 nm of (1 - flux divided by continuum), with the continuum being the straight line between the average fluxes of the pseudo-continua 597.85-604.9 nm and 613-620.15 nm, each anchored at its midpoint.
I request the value -0.074 nm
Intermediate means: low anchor 9.23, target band 9.09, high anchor 8.73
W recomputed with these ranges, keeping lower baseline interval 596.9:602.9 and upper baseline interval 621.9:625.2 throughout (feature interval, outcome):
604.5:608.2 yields -0.095 nm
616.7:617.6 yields 0.023 nm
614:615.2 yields 0.009 nm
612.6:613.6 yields -0.011 nm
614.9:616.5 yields 0.020 nm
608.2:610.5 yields 0.011 nm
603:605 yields -0.090 nm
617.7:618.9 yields -0.017 nm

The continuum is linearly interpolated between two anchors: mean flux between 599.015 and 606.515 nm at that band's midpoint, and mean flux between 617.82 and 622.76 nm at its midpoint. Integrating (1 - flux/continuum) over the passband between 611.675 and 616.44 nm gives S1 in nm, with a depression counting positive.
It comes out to 0.10 nm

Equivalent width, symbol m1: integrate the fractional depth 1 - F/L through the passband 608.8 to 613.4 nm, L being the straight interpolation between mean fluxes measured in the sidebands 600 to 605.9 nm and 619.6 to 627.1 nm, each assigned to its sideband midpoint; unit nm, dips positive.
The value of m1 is 0.01 nm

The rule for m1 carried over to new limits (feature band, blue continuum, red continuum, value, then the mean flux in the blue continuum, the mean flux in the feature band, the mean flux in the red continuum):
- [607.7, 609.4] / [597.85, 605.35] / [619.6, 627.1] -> 0.041 nm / 9.25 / 8.86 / 8.68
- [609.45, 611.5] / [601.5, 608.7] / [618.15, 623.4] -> -0.010 nm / 9.25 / 9.13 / 8.77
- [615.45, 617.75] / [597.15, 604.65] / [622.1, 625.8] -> 0.055 nm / 9.23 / 8.58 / 8.59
